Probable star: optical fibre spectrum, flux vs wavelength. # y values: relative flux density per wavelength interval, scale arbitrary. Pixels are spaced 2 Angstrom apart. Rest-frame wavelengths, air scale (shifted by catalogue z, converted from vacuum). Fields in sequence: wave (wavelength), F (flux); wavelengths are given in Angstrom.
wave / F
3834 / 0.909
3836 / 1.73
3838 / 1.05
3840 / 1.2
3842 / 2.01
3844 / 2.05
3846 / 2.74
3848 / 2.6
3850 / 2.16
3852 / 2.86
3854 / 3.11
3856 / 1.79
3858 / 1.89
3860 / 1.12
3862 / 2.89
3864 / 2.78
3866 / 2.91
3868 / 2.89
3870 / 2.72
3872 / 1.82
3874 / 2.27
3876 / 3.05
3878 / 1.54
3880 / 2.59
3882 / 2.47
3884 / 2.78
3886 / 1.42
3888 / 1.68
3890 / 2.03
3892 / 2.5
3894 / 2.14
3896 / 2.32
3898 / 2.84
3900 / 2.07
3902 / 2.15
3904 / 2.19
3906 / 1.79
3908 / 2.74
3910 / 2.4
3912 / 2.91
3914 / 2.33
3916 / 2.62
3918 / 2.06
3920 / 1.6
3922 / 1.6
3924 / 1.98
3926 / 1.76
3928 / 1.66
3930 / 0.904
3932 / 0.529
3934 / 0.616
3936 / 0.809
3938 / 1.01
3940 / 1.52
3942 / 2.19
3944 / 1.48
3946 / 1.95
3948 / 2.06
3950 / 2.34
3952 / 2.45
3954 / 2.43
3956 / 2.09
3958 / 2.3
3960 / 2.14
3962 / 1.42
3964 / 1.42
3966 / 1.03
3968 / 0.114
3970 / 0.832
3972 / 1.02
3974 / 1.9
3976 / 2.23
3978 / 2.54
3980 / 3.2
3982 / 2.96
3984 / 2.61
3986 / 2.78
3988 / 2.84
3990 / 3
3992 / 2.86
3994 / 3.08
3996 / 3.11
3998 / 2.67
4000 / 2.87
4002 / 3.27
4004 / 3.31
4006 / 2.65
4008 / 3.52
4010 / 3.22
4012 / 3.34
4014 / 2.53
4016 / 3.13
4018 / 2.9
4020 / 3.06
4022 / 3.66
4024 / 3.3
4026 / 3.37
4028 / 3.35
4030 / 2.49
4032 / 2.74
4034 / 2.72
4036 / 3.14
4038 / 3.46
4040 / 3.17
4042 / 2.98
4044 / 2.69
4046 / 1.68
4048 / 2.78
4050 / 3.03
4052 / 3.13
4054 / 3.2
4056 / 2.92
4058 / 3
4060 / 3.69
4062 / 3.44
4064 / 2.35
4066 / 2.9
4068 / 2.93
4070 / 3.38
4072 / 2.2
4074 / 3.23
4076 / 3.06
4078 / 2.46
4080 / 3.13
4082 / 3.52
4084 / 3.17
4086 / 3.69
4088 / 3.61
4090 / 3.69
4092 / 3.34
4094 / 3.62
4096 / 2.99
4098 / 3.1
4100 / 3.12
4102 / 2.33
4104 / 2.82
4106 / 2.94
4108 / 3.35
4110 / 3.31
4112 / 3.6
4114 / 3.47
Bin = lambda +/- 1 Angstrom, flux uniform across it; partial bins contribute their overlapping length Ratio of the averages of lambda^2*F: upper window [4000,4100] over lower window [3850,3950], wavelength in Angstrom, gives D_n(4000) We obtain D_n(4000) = 1.61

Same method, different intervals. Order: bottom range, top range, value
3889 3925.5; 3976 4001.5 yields 1.34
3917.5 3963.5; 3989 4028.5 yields 1.91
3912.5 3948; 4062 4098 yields 2.12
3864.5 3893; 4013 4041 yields 1.42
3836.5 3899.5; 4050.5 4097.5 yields 1.55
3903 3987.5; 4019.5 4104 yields 1.73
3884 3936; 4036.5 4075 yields 1.64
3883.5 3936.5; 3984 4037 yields 1.64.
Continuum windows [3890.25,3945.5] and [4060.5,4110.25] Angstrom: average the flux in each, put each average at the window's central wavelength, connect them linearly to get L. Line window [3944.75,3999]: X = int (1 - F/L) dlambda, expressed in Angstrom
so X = 2.2 Angstrom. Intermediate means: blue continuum 1.88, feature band 2.2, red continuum 3.11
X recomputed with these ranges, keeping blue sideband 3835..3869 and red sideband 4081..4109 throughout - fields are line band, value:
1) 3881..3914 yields 1.84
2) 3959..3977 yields 9.05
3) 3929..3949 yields 9.92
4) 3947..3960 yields 1.86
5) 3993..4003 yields -0.60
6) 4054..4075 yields 0.63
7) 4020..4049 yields 0.09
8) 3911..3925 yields 1.89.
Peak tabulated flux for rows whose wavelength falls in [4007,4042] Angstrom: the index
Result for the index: 3.66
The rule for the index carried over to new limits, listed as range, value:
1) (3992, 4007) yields 3.31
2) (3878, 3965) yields 2.91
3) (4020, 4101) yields 3.69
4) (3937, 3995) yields 3.2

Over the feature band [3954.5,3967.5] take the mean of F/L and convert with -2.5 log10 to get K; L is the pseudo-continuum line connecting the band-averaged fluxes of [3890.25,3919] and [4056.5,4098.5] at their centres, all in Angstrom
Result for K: 0.47 mag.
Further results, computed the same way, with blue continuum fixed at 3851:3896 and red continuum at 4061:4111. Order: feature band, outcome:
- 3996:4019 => -0.082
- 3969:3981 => 0.354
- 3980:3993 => -0.049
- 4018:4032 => -0.096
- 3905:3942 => 0.402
